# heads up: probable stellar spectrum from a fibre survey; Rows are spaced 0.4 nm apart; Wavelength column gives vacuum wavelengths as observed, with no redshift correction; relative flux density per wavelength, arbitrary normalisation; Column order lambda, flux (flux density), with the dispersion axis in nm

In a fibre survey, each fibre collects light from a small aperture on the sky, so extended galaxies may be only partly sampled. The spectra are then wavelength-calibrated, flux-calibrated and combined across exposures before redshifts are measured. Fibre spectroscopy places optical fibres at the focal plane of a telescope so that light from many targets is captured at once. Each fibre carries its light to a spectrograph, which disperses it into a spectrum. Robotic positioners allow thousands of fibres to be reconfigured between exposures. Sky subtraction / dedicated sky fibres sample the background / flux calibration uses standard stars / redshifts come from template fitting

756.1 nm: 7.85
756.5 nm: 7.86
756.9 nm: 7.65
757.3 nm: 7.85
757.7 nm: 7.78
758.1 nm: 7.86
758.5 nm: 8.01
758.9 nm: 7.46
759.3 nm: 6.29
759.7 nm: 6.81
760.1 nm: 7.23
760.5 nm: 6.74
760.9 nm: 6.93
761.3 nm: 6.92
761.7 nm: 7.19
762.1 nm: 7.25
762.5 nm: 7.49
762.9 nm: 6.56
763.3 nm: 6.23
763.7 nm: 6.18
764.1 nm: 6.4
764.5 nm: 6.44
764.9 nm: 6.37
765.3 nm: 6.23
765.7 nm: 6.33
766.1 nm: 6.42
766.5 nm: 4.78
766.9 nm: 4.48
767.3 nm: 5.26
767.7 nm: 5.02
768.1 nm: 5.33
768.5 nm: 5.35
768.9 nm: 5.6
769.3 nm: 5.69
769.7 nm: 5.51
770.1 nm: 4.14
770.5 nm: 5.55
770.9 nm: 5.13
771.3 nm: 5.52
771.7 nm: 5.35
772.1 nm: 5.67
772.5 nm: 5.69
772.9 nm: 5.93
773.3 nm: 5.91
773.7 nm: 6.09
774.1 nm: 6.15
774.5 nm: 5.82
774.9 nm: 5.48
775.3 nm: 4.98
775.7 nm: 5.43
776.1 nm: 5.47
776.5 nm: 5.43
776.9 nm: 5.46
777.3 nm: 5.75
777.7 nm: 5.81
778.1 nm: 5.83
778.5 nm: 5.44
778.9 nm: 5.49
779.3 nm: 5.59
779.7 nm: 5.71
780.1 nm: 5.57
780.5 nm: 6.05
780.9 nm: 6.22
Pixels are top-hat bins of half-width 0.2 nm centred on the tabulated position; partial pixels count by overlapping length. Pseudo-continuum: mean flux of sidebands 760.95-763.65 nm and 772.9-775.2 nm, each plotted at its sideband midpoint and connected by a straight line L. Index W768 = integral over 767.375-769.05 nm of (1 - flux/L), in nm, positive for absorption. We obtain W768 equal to 0.28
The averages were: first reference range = 6.9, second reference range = 5.85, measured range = 5.31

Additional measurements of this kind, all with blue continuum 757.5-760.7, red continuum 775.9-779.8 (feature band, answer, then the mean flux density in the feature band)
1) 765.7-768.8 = 0.582 nm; 5.32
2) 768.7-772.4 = 0.525 nm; 5.36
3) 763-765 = 0.146 nm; 6.33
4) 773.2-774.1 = -0.011 nm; 6.04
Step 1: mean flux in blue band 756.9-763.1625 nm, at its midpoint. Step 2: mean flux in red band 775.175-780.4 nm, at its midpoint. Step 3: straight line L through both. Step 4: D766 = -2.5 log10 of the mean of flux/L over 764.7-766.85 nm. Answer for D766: 0.13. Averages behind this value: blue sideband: 7.23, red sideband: 5.55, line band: 5.92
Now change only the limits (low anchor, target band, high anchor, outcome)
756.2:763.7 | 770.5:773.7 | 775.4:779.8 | 0.08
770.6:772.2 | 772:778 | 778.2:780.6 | -0.03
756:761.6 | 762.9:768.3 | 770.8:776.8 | 0.13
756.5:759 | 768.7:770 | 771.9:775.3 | 0.15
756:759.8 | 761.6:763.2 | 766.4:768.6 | -0.11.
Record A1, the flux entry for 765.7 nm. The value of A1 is 6.33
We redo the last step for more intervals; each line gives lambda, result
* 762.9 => 6.56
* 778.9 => 5.49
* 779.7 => 5.71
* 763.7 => 6.18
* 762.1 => 7.25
